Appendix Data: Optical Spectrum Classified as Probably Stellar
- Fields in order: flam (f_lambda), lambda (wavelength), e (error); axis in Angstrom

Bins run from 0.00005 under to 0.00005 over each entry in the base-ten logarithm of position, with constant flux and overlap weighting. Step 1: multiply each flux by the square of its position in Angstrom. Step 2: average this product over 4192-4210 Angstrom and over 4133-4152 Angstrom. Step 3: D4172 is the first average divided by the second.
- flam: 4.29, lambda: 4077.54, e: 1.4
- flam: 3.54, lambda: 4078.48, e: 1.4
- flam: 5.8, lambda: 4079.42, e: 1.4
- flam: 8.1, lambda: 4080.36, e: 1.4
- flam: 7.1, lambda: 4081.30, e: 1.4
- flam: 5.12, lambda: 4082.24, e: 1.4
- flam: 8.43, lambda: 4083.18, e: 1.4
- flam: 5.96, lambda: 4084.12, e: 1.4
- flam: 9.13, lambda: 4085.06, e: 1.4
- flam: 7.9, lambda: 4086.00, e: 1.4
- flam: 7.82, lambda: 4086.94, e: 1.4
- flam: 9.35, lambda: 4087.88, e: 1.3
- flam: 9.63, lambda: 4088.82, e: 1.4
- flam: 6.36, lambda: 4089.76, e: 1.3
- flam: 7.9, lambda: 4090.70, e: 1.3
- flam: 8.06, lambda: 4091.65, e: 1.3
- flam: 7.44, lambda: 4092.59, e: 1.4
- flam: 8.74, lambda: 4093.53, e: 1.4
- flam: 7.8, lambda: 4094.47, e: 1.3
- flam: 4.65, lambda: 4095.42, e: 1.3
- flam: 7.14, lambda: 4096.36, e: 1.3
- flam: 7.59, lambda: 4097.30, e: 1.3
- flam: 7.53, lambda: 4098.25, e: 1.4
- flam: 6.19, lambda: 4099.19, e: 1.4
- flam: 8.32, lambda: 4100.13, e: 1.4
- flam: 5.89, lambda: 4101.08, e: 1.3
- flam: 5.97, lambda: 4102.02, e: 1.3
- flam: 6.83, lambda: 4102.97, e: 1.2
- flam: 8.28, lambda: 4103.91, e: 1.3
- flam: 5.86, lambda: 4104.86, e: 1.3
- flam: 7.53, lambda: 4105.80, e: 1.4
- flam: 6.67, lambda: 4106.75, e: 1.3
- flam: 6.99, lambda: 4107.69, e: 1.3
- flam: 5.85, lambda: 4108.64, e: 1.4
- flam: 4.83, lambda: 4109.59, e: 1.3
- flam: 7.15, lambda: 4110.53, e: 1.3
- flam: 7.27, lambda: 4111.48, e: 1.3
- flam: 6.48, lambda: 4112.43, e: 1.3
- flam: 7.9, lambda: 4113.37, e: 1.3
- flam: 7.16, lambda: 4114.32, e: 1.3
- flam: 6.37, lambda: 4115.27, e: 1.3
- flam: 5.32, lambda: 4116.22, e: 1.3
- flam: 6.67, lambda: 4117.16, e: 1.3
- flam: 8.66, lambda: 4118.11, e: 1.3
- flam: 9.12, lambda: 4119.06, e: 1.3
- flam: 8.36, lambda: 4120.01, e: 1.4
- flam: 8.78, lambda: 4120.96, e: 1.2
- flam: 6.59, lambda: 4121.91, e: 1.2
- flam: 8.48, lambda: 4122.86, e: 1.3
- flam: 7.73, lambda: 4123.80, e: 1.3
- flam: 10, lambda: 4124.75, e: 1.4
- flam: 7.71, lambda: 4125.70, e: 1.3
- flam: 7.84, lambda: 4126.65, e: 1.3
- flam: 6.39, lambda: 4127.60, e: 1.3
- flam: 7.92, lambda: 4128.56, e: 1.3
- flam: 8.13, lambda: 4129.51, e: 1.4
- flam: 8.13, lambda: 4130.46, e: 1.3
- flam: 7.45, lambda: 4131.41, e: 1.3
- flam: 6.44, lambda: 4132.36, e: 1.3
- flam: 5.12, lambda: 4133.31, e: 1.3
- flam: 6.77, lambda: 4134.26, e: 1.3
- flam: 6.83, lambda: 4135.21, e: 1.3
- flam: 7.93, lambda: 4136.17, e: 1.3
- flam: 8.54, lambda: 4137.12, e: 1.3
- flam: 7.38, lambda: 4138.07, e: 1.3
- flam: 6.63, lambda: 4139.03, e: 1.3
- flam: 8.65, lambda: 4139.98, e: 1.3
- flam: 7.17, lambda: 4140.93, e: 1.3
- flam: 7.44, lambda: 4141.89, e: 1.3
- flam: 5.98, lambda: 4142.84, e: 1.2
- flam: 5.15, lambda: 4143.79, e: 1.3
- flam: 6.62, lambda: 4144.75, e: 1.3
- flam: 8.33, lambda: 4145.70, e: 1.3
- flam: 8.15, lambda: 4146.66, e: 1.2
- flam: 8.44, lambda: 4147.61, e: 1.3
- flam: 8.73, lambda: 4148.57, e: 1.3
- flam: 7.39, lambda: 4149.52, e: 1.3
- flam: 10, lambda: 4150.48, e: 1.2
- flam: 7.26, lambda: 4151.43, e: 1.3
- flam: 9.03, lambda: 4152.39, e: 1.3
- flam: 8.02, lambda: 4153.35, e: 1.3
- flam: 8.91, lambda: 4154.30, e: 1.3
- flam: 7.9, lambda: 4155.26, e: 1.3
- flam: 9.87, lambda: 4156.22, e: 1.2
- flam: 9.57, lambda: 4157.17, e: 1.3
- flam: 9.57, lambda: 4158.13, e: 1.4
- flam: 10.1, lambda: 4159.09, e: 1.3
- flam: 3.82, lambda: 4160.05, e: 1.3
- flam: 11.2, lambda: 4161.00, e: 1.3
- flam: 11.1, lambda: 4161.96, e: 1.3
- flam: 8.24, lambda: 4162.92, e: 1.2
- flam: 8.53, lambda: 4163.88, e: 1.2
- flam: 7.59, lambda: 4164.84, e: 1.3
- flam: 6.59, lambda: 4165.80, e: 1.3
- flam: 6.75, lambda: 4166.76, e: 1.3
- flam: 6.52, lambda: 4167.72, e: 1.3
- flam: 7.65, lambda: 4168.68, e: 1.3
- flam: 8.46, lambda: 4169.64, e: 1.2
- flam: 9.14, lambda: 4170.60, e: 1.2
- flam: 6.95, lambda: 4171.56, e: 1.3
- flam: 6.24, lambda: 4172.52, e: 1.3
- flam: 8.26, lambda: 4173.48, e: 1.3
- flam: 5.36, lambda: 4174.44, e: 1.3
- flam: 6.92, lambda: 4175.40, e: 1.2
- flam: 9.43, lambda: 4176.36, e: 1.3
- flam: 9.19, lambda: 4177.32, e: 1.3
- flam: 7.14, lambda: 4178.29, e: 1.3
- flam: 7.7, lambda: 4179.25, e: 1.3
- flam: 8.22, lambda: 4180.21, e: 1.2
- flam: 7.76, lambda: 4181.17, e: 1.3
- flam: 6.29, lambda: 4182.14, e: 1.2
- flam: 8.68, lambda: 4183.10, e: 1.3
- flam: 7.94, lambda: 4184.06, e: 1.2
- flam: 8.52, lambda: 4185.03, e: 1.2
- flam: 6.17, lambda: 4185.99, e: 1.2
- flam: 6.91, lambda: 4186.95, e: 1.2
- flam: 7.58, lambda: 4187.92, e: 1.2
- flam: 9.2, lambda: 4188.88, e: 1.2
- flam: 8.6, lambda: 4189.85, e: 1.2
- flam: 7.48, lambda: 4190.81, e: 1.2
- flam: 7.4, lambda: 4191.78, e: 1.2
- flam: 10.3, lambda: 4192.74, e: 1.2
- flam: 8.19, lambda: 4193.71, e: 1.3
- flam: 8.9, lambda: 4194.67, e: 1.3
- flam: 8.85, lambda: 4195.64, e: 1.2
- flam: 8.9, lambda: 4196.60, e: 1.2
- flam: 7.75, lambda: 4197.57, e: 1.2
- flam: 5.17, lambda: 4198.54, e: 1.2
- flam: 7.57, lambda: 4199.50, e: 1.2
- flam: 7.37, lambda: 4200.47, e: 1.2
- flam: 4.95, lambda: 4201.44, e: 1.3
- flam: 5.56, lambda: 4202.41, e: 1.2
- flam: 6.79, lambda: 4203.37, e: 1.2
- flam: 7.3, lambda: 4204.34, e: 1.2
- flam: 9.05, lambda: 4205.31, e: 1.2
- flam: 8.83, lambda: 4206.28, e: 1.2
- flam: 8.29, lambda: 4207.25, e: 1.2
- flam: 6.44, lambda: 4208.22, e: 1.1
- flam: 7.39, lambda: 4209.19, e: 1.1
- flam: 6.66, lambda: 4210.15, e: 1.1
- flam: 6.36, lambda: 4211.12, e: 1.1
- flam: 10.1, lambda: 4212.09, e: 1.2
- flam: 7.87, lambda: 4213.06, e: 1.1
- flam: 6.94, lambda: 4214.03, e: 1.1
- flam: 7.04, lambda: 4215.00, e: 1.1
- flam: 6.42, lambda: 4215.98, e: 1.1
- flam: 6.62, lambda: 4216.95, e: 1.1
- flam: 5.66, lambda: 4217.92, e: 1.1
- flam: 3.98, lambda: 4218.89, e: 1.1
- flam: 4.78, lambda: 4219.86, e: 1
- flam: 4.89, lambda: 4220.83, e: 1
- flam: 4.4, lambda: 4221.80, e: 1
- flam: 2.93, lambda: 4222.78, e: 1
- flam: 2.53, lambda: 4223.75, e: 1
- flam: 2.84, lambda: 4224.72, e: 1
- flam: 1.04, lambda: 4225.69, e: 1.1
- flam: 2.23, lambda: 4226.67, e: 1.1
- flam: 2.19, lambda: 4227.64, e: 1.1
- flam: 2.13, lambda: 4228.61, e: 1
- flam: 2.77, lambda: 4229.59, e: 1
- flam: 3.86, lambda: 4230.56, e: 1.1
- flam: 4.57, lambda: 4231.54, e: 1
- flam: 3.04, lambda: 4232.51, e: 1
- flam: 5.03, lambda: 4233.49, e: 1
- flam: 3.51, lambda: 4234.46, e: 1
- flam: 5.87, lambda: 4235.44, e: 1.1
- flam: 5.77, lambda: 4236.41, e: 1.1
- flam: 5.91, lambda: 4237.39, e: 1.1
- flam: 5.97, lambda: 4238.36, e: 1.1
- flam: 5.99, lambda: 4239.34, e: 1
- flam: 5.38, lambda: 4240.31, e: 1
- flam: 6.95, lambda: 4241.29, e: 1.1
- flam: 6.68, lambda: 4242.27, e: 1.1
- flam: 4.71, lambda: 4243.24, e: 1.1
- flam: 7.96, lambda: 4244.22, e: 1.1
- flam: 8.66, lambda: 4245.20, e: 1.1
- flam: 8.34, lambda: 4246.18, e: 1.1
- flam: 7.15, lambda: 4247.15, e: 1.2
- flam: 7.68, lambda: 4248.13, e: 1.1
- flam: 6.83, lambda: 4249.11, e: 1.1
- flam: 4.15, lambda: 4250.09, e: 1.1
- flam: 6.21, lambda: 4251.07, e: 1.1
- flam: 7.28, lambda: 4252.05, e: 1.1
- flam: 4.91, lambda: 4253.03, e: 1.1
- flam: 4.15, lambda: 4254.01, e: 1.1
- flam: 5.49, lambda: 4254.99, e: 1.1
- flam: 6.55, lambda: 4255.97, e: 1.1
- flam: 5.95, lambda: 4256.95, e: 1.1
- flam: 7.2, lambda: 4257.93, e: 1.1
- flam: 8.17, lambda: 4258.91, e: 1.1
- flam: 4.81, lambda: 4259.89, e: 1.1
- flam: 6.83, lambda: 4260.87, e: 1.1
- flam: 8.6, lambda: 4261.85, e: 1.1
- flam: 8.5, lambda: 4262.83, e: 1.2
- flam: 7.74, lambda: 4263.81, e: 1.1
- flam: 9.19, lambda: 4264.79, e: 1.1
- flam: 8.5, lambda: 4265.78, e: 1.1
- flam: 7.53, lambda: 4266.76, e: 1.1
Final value 1.05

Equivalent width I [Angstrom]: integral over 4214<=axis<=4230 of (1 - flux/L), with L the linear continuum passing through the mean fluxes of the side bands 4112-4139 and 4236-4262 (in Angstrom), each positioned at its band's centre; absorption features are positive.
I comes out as 6.4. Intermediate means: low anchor 7.49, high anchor 6.43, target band 4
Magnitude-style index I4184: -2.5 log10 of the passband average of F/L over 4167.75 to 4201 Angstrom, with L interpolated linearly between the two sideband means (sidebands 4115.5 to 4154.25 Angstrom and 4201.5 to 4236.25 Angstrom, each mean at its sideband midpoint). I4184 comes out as -0.24 mag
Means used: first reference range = 7.64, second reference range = 5.31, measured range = 7.81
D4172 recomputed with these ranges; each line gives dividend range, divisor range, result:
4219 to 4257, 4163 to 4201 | 0.67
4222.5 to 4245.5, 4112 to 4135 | 0.64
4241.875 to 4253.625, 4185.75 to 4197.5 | 0.83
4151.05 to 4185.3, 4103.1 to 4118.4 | 1.22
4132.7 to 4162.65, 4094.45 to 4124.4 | 1.15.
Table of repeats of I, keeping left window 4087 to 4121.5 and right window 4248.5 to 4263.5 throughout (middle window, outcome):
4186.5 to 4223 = -2.3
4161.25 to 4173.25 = -1.7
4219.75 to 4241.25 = 8.2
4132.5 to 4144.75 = 0.2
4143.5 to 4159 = -3.1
